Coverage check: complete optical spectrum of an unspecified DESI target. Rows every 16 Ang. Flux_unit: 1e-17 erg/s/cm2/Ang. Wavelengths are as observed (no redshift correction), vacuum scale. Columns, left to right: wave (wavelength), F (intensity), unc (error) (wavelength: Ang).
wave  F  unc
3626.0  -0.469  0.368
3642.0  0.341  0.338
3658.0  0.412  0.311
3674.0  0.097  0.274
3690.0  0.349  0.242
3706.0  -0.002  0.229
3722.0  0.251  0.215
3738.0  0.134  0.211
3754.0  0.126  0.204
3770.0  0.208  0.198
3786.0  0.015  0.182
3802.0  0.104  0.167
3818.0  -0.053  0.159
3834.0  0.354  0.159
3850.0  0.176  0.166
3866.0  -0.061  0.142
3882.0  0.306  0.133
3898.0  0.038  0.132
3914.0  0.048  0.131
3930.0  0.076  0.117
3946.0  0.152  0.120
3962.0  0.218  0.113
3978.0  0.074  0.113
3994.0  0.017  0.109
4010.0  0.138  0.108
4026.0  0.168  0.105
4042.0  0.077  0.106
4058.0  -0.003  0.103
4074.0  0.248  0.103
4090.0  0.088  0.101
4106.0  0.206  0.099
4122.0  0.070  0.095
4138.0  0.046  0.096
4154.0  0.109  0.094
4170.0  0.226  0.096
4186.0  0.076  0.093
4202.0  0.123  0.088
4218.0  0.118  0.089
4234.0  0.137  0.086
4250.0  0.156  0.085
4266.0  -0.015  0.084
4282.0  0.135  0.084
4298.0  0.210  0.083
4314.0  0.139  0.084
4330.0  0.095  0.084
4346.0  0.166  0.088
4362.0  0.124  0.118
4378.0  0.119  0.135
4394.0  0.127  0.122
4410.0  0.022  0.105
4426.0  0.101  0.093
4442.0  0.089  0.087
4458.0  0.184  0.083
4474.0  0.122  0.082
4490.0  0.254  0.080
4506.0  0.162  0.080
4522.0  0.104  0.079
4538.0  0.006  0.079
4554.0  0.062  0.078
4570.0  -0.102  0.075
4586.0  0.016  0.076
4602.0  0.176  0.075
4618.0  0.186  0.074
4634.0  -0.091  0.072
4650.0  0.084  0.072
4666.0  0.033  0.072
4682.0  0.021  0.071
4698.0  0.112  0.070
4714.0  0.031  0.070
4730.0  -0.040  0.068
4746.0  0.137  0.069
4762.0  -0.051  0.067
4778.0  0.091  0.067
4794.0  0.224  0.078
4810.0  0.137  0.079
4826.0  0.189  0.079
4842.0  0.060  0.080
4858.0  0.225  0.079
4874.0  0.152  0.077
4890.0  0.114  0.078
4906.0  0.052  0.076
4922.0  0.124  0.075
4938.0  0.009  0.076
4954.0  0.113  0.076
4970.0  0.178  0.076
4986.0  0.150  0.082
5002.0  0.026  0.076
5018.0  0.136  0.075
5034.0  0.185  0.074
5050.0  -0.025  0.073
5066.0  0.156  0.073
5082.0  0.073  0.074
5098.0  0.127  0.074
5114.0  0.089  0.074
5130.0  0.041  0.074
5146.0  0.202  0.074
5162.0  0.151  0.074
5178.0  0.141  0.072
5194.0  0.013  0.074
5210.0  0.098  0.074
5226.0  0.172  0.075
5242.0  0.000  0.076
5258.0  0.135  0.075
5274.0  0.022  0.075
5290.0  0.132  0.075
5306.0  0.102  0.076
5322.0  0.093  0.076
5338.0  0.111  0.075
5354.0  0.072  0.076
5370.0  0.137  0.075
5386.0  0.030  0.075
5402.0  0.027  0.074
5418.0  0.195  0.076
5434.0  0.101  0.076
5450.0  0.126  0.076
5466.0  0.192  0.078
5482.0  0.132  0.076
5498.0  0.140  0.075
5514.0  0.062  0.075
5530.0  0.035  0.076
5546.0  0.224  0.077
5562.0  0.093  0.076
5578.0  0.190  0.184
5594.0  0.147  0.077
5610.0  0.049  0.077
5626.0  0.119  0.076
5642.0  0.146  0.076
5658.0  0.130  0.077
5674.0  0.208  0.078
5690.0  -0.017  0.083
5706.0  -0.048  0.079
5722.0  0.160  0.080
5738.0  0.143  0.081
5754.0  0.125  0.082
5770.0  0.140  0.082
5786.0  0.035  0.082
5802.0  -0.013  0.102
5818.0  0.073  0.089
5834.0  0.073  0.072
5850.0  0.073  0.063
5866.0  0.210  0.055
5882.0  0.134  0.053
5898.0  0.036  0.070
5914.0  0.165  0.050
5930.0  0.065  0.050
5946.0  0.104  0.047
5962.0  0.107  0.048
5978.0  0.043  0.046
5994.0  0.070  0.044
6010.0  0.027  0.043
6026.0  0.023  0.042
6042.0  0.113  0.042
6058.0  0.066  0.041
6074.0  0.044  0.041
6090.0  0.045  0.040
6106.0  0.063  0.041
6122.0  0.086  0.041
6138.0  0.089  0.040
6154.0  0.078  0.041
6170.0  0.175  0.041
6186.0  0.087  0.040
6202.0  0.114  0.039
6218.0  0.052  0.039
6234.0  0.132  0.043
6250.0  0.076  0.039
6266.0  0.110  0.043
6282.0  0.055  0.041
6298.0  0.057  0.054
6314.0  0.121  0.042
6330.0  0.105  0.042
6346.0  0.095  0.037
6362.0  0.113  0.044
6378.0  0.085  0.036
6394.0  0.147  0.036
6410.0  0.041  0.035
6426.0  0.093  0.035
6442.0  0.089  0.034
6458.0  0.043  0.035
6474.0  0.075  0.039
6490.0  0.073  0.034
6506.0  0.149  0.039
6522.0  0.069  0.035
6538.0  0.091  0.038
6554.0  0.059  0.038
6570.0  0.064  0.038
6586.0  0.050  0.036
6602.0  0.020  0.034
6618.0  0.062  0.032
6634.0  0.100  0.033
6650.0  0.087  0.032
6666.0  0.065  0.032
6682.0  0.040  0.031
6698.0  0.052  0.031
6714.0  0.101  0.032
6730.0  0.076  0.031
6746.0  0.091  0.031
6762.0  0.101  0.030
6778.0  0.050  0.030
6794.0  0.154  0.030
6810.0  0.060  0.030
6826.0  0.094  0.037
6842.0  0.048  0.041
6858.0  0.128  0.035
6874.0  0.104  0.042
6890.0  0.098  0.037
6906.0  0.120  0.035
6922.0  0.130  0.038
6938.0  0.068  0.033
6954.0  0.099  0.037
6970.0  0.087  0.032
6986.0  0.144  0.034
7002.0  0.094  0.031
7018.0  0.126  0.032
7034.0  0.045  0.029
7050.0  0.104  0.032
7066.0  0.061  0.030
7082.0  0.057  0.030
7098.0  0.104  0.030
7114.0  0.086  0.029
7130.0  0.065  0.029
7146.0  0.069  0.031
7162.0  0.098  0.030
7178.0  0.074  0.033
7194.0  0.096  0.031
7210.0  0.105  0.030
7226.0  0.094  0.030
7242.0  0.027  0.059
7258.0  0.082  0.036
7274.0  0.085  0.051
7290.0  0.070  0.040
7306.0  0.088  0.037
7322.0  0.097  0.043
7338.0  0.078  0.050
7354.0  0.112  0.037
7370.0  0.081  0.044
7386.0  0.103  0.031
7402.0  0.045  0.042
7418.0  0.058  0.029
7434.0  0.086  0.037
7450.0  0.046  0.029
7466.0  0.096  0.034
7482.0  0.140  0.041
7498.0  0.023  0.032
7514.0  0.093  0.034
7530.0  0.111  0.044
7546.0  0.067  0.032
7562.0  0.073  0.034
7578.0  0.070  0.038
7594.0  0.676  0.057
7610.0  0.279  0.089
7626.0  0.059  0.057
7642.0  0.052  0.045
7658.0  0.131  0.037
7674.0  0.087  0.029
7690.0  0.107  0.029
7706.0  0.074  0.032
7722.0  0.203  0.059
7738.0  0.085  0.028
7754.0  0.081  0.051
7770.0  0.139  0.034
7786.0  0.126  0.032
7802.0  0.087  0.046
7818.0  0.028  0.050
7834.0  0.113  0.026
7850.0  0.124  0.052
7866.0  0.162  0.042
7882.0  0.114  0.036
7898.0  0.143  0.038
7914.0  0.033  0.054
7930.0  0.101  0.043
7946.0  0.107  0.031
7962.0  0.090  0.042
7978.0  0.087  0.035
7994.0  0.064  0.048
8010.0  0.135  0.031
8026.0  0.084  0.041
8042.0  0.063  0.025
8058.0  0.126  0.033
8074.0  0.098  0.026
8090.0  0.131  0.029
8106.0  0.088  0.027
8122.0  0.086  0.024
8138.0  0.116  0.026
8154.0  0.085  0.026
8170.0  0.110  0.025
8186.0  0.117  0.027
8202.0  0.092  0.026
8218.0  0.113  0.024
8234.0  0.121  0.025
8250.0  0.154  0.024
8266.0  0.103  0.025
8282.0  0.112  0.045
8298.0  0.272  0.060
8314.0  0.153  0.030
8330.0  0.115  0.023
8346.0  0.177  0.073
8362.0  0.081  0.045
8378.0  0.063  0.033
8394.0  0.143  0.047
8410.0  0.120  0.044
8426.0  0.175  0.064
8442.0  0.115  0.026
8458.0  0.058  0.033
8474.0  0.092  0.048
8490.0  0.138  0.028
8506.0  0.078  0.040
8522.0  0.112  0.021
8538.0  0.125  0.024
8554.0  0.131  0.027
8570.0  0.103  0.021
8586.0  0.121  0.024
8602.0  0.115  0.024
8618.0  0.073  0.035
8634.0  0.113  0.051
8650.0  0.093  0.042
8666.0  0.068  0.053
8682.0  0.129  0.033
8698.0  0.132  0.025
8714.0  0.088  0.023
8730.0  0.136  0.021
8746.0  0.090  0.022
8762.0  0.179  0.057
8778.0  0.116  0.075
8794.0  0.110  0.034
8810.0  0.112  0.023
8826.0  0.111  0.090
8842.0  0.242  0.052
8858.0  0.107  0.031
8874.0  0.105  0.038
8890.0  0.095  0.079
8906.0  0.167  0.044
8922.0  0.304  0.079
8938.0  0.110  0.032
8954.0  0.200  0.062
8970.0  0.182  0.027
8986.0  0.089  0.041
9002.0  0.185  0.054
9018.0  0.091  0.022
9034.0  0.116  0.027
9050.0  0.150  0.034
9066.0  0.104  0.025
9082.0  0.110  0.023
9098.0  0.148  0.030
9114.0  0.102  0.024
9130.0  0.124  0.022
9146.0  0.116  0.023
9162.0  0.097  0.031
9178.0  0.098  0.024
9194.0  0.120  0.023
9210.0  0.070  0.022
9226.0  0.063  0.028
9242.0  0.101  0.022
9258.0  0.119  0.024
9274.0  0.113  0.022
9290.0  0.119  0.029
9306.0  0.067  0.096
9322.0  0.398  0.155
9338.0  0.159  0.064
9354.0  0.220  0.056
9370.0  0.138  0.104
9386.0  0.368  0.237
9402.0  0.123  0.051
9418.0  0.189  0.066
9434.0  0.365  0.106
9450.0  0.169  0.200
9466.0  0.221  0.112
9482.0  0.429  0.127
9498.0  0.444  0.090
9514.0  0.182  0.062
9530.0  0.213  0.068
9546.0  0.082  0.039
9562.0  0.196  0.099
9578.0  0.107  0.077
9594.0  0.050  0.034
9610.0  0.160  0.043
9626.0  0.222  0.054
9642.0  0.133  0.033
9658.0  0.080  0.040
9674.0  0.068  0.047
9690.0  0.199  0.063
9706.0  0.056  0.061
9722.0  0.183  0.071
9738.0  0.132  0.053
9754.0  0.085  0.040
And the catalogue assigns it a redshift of 1.04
